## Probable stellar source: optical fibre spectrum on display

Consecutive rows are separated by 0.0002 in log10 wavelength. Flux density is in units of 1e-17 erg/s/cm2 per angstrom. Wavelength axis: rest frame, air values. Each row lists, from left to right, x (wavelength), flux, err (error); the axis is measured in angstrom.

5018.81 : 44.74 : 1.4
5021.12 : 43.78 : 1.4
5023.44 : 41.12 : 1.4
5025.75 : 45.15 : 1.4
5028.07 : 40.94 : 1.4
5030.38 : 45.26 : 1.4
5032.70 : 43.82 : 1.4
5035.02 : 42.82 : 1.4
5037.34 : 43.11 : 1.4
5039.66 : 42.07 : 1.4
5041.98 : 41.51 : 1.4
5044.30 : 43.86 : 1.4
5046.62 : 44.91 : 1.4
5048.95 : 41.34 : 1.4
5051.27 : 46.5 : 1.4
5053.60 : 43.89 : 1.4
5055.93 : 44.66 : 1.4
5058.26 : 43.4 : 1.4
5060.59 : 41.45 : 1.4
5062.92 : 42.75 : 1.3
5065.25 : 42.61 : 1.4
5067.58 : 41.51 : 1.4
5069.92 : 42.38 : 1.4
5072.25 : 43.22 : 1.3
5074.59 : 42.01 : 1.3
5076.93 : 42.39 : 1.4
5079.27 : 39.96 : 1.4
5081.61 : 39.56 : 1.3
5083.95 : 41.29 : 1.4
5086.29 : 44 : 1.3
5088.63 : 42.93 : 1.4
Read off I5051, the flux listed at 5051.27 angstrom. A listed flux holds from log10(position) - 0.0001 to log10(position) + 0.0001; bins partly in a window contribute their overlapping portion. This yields 46.5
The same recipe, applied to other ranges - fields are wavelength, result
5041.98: 41.51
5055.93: 44.66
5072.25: 43.22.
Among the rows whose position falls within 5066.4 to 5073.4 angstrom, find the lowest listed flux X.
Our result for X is 41.51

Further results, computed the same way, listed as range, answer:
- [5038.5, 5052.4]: 41.34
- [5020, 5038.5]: 40.94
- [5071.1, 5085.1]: 39.56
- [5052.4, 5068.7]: 41.45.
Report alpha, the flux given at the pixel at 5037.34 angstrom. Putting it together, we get 43.11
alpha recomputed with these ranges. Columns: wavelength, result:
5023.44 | 41.12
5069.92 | 42.38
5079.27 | 39.96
